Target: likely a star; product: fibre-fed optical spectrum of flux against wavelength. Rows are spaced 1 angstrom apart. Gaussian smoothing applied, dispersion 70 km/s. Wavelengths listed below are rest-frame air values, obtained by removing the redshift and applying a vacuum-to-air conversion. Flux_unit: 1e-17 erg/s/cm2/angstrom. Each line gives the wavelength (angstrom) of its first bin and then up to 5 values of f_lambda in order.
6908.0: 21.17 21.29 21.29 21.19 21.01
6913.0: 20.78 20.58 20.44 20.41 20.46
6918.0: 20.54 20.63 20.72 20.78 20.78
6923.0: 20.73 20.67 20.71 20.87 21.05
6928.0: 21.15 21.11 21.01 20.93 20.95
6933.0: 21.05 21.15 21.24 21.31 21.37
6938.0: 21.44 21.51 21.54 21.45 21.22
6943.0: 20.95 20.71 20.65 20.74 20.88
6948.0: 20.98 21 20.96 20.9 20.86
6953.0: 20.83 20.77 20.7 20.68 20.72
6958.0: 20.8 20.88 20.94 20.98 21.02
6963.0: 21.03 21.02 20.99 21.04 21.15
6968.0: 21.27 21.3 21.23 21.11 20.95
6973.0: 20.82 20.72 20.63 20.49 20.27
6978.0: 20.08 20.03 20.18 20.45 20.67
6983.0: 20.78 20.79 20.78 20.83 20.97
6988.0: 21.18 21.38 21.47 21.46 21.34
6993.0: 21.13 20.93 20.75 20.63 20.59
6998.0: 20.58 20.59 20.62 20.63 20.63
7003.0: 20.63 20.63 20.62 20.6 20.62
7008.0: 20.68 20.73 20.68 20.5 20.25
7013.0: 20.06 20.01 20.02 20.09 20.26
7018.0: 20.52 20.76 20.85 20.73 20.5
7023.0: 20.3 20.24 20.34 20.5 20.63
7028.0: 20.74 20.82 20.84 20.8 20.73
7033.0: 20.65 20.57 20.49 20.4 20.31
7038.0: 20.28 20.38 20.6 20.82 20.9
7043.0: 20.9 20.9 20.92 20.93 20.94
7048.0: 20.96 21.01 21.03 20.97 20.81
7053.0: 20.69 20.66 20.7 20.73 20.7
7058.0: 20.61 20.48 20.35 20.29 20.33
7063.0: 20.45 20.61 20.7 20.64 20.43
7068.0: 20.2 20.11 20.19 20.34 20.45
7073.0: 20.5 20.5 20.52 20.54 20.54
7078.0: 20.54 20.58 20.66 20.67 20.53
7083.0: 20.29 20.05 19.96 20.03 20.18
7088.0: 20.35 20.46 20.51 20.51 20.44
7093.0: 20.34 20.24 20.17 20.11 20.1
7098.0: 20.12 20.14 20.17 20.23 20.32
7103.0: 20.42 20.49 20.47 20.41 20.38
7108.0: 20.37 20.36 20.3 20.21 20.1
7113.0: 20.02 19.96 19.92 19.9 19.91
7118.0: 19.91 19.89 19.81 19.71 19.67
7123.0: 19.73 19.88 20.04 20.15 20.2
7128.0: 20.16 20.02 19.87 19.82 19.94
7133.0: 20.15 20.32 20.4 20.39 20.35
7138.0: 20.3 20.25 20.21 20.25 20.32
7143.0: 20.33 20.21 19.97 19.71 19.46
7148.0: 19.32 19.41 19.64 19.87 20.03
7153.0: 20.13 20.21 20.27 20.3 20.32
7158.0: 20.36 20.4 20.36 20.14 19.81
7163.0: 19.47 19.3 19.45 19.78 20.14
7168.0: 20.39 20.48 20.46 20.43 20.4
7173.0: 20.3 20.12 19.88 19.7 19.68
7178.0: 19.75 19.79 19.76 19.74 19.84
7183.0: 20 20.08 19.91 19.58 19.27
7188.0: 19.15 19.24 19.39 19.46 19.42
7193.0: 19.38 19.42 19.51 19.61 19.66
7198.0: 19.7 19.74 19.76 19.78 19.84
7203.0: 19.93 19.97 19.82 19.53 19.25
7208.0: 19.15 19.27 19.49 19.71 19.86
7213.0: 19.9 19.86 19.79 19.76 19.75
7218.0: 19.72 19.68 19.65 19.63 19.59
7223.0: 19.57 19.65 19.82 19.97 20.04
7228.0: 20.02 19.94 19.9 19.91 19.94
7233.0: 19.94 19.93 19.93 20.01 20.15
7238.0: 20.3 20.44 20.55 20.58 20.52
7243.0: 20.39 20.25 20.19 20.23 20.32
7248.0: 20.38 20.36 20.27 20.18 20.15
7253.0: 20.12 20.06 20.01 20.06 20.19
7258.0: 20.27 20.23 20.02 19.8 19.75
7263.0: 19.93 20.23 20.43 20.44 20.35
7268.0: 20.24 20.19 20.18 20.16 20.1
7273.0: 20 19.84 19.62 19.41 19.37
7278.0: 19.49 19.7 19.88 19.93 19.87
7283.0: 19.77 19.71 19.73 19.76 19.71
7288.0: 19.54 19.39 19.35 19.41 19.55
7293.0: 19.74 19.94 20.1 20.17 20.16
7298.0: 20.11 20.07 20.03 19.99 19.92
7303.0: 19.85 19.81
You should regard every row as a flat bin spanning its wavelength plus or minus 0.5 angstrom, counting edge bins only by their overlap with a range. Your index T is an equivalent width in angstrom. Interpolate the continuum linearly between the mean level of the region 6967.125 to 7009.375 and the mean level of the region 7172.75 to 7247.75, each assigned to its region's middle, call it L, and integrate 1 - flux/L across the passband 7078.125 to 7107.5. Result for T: 0.01 angstrom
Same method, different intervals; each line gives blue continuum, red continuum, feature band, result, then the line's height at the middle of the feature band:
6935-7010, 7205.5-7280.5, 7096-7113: 0.1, 20.4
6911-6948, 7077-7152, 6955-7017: -0.1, 20.7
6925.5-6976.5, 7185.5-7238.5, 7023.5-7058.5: -0.3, 20.6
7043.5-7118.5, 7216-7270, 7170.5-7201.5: 0.7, 20.2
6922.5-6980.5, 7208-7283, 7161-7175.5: 0.1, 20.2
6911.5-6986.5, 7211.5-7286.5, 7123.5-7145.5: 0.2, 20.3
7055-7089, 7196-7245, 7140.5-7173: 0.1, 20.1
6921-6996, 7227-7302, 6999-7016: 0.2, 20.8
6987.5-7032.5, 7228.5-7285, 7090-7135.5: 0.6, 20.4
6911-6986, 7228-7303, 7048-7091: 0.1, 20.5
